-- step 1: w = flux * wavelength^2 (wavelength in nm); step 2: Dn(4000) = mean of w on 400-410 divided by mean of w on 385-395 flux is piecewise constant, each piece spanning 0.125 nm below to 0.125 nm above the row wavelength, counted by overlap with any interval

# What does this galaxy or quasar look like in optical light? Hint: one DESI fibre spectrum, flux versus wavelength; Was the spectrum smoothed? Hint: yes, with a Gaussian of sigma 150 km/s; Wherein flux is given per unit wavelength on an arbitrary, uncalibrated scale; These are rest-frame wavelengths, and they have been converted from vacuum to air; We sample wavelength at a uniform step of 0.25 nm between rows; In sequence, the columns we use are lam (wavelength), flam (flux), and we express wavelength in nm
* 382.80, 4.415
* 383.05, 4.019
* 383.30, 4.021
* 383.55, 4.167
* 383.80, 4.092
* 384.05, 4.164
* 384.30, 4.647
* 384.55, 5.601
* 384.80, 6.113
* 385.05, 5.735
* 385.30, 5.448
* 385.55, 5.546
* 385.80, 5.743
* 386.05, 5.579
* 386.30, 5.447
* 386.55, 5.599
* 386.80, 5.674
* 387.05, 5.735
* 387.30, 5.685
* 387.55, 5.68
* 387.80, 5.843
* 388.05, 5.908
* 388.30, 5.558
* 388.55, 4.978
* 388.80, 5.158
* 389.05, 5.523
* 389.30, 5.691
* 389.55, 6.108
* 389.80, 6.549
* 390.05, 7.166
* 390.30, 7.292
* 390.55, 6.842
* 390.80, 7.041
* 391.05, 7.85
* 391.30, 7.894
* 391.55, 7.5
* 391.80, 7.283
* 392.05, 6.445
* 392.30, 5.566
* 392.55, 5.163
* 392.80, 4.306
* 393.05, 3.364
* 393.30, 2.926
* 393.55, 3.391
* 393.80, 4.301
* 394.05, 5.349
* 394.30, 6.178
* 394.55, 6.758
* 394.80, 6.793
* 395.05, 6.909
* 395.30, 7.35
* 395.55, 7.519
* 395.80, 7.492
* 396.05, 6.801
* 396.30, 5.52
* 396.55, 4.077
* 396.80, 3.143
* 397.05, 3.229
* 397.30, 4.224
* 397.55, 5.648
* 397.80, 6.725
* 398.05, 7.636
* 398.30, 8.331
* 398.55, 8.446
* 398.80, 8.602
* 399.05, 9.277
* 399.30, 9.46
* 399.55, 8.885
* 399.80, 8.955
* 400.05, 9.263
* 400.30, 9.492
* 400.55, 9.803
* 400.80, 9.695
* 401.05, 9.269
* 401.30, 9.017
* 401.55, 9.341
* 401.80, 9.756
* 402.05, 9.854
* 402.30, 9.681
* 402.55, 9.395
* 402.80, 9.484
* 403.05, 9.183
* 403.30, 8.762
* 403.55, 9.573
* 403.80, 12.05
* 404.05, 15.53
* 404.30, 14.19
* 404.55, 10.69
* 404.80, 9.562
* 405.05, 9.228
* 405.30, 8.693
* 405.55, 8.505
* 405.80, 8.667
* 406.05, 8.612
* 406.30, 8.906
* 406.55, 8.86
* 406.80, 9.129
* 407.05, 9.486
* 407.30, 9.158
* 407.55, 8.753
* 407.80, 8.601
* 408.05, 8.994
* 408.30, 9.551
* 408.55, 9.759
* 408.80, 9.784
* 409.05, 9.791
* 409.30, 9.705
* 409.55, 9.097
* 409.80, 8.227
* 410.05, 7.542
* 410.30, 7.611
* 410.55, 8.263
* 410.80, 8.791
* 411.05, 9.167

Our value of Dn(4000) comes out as 1.78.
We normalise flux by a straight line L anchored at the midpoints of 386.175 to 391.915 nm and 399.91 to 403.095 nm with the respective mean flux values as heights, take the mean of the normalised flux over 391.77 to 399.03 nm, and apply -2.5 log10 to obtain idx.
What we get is 0.33 mag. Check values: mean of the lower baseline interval 6.26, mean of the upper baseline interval 9.48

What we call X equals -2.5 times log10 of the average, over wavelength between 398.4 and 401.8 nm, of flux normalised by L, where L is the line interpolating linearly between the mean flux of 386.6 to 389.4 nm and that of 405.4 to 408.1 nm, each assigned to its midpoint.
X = -0.19 mag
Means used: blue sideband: 5.58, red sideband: 8.87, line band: 9.21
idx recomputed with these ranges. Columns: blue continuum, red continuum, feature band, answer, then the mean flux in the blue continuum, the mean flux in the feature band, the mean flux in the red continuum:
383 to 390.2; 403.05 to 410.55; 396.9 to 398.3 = 0.32 mag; 5.44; 5.7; 9.52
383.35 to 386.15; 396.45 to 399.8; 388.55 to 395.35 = 0.01 mag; 5.13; 5.99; 6.85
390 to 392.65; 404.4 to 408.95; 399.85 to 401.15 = -0.15 mag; 6.92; 9.48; 9.19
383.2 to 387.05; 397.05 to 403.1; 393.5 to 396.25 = 0.18 mag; 5.2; 6.32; 8.61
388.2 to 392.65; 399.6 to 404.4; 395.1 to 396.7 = 0.25 mag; 6.43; 6.43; 10.1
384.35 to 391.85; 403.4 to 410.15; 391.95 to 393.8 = 0.50 mag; 6.1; 4.41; 9.66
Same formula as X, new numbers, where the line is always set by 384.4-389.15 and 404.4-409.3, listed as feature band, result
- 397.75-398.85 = -0.04 mag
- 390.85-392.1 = -0.15 mag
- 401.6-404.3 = -0.22 mag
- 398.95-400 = -0.16 mag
